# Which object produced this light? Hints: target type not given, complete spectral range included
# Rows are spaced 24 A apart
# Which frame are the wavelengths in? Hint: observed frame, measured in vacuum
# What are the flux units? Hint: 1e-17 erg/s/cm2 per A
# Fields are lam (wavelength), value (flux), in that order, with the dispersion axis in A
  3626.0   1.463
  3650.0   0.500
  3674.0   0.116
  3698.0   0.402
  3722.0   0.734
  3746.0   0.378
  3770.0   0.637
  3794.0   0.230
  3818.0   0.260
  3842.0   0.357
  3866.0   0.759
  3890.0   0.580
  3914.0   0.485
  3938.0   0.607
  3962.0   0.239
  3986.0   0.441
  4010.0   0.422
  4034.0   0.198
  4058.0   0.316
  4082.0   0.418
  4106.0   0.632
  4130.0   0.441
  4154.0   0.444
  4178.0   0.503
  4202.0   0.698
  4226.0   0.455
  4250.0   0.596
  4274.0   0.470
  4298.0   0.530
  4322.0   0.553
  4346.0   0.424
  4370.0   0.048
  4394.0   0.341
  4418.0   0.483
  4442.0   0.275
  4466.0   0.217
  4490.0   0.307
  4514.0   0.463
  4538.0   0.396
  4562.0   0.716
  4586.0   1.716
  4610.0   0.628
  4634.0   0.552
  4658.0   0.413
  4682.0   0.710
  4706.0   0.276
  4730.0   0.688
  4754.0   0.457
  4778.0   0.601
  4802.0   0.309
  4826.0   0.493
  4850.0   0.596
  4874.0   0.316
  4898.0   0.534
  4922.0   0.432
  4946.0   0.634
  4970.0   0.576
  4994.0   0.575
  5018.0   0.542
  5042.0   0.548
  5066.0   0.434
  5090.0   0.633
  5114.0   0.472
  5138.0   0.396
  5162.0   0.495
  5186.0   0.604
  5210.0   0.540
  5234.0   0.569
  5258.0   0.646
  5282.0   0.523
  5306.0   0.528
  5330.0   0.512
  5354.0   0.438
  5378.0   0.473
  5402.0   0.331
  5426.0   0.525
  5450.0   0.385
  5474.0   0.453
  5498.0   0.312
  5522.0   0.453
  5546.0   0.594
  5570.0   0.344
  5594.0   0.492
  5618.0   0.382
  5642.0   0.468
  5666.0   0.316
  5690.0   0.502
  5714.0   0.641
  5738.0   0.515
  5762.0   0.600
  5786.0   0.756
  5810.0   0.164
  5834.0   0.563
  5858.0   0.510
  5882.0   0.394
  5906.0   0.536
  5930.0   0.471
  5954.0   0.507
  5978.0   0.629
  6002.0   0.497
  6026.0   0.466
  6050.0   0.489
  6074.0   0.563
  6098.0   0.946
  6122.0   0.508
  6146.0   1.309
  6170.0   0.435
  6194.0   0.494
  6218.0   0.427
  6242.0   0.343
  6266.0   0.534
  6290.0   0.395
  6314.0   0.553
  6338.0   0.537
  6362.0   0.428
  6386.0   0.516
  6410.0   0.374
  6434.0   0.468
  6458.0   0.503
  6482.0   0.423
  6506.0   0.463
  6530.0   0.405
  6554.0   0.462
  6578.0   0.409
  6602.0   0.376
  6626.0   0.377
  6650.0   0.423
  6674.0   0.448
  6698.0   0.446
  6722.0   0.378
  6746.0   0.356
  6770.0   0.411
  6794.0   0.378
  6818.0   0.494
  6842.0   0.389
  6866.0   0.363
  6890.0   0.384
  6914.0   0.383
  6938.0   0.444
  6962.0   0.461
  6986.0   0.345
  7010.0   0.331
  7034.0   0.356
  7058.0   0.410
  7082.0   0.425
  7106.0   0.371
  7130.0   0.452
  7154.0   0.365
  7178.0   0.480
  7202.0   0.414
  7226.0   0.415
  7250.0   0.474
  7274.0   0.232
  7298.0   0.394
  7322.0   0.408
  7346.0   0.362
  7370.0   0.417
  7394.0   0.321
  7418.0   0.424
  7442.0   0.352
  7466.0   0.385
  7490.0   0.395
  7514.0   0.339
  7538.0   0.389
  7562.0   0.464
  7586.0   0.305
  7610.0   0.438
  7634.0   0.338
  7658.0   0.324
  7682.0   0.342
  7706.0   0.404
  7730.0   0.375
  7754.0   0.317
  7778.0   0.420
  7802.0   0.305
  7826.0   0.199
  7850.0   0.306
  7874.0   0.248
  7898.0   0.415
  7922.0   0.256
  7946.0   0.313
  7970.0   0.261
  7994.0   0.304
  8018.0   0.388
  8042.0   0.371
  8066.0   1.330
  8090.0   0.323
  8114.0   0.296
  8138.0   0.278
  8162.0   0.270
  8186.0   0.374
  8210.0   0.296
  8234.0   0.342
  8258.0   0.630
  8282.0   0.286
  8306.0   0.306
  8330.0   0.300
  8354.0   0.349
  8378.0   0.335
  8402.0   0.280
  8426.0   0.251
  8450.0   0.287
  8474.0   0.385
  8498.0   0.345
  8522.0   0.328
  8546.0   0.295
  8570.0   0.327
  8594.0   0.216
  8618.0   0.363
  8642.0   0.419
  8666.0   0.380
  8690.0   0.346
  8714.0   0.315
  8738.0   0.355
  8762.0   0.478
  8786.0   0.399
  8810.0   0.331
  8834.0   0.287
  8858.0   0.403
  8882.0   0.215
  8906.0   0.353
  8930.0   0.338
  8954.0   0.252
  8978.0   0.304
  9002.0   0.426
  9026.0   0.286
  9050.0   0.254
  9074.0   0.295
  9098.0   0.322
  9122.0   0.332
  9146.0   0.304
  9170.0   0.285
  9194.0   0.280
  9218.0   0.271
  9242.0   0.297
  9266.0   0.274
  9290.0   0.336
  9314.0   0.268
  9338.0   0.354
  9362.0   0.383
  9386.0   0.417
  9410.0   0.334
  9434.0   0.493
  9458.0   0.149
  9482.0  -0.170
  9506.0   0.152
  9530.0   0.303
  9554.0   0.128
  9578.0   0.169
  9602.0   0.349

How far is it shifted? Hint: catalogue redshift 0.23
